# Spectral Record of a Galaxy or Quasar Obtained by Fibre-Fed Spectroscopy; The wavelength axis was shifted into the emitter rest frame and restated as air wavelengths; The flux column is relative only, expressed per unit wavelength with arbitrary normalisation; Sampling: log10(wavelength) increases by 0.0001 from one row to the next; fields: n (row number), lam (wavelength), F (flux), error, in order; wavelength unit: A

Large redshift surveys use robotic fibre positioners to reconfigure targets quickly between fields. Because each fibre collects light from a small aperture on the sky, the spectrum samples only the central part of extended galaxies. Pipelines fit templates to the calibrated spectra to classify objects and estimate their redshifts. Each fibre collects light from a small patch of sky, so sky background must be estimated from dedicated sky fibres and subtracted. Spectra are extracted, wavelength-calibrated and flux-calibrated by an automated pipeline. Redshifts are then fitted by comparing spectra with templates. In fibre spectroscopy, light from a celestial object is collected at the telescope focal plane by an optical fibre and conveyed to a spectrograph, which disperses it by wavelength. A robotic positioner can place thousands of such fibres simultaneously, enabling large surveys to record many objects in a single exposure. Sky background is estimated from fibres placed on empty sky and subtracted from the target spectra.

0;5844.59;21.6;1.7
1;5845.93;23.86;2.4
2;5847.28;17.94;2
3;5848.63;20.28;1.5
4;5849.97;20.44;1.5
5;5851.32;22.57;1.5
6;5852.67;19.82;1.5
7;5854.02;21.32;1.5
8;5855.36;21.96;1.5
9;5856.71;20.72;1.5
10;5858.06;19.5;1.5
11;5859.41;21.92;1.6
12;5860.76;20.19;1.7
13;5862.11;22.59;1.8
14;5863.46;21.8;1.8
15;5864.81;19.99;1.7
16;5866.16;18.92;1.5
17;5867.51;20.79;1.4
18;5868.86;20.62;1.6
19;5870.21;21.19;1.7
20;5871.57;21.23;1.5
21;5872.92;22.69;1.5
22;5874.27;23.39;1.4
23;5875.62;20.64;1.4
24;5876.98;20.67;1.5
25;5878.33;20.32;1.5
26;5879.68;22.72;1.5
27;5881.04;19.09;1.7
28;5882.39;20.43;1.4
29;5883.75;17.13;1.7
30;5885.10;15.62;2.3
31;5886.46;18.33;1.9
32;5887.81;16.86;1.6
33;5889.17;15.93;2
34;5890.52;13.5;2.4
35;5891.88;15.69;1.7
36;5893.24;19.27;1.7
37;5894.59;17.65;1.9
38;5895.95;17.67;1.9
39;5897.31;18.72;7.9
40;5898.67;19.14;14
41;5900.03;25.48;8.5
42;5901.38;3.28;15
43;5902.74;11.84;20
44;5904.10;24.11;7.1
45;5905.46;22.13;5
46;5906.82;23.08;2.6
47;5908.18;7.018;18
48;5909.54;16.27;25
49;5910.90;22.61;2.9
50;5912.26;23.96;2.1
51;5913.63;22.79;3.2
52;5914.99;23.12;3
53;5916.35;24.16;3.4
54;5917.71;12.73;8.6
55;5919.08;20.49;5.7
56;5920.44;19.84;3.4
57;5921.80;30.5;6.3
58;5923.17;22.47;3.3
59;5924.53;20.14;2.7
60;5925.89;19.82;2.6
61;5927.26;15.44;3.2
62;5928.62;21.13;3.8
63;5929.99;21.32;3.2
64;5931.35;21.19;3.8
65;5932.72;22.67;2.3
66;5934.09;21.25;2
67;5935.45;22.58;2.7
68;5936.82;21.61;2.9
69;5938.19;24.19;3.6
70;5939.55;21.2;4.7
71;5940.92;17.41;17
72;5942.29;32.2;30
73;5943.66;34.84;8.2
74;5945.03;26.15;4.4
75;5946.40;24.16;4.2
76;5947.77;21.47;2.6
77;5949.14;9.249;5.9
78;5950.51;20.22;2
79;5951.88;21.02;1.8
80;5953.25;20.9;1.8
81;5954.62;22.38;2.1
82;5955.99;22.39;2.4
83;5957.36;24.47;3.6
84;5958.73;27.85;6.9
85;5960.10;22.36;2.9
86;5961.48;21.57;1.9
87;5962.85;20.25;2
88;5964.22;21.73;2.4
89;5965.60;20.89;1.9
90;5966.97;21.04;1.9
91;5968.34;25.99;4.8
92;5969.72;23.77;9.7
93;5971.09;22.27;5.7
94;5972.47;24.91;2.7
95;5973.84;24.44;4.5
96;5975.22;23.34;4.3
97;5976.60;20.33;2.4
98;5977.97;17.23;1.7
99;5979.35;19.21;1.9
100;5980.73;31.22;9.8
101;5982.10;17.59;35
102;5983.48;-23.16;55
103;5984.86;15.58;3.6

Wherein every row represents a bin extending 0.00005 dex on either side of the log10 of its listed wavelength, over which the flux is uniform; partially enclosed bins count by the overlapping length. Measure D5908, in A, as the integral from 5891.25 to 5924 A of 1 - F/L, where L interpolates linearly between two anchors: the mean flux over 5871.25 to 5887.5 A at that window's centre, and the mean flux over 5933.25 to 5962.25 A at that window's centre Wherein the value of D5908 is 2.94 A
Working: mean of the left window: 20.1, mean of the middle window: 19.3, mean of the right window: 22.8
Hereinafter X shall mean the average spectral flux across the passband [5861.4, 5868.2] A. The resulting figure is 20.8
